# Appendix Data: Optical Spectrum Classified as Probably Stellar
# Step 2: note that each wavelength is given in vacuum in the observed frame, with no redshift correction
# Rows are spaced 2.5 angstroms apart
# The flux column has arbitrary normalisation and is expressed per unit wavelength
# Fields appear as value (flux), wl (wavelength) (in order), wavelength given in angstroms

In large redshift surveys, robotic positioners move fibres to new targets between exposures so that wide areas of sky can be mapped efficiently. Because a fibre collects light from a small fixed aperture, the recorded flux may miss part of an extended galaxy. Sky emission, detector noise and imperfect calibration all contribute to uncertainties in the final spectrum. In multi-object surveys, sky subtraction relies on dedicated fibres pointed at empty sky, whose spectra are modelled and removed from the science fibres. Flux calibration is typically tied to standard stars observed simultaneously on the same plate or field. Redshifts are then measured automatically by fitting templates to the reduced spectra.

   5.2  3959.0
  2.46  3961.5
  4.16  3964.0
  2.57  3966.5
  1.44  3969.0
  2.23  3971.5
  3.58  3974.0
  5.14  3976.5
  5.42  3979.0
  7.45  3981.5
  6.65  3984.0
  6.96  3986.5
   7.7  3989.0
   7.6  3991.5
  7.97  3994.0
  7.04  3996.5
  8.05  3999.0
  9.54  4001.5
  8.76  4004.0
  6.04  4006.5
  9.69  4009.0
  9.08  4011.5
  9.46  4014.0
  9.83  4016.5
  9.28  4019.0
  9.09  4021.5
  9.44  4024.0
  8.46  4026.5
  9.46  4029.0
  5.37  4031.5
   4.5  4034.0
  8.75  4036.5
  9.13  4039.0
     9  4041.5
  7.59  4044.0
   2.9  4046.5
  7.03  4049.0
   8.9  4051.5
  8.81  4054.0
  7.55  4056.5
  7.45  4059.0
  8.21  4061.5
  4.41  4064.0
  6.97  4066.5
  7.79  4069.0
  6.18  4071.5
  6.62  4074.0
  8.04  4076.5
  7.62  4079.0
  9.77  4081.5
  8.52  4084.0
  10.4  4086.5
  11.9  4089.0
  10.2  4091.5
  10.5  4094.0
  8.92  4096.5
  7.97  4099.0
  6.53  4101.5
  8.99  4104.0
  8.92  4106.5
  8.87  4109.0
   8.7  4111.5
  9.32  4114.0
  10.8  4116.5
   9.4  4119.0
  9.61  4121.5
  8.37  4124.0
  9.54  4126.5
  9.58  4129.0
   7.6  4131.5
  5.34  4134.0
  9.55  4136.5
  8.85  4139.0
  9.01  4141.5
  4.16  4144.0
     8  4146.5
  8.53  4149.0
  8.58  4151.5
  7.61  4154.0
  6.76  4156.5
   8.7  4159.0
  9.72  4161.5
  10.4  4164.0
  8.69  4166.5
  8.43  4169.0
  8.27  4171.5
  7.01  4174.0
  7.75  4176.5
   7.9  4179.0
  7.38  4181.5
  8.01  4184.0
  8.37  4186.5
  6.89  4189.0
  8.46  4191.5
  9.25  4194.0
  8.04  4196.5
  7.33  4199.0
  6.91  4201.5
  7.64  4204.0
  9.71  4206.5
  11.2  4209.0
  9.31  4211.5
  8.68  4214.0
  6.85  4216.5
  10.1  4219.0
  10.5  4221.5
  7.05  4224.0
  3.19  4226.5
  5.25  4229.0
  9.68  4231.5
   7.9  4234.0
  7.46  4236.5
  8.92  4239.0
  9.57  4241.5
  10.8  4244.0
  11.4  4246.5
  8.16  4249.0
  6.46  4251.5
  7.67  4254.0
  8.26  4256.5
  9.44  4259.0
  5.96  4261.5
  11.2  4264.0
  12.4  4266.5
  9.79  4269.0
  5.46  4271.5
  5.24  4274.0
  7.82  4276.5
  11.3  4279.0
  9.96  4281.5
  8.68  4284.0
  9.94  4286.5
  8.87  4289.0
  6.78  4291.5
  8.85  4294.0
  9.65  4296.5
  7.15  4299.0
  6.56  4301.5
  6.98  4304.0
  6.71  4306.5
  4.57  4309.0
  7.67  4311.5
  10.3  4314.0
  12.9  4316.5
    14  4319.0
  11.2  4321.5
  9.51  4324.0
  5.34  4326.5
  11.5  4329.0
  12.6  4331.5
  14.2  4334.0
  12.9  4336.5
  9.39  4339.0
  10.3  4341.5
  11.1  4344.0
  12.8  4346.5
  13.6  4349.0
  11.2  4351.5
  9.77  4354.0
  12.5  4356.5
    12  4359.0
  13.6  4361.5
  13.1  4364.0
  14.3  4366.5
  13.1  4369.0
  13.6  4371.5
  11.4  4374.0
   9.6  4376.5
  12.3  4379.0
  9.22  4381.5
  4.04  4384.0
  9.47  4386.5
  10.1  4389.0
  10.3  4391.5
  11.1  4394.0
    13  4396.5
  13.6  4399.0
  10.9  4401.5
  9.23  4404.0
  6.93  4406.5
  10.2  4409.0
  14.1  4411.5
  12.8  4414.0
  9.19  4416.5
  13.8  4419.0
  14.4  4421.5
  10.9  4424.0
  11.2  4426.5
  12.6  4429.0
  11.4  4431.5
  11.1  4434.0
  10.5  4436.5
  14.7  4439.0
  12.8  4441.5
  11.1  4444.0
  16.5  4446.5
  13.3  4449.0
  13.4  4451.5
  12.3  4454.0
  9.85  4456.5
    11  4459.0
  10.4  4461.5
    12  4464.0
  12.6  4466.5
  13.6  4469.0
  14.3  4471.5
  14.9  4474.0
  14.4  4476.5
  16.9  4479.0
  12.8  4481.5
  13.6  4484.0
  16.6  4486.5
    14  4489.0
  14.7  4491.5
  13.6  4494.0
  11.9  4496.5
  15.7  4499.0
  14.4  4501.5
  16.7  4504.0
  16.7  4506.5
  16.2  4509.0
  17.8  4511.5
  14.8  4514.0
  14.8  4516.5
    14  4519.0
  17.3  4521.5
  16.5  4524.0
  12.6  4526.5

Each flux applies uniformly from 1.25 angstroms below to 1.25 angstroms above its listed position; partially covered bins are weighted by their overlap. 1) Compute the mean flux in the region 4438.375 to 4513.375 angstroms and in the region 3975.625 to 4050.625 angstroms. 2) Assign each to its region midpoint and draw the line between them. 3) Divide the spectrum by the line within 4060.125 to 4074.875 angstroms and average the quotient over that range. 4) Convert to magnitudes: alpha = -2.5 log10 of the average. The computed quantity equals 0.26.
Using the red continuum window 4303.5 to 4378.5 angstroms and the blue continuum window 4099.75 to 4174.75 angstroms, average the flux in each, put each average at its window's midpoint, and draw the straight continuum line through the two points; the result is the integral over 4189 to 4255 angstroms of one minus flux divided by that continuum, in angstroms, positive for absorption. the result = 8.4 angstroms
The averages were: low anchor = 8.47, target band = 8.34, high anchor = 11.1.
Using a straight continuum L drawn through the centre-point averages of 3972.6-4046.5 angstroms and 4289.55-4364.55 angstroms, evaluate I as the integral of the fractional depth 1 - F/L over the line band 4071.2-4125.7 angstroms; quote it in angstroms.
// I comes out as -3.6 angstroms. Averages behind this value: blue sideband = 7.7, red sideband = 10.3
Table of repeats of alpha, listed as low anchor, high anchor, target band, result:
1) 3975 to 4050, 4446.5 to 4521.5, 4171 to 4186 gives 0.279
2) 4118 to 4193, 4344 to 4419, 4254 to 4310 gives 0.200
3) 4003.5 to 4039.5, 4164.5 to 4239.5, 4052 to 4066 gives 0.136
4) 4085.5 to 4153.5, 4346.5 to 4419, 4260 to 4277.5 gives 0.226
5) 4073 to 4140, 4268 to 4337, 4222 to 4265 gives 0.113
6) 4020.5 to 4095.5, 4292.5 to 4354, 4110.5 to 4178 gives 0.027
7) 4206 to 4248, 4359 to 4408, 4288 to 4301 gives 0.186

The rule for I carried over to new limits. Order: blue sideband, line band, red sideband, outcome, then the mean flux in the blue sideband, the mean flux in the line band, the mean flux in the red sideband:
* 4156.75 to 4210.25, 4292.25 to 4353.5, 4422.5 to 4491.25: 4.1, 8.35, 10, 12.9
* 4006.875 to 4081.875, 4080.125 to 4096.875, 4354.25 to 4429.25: -3.6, 7.84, 10.1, 11.4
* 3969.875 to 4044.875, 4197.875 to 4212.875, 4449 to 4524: 2.4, 7.58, 8.69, 14.2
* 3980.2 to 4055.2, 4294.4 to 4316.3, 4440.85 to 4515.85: 7.4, 7.98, 7.76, 14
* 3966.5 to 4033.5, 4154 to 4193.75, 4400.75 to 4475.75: 4.1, 7.22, 8.19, 12.1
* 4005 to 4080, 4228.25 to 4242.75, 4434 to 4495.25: 2.9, 7.76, 8.23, 13.3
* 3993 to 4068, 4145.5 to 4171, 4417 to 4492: 2.5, 7.92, 8.54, 13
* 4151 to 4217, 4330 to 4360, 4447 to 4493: -1.8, 8.3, 11.9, 13.4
